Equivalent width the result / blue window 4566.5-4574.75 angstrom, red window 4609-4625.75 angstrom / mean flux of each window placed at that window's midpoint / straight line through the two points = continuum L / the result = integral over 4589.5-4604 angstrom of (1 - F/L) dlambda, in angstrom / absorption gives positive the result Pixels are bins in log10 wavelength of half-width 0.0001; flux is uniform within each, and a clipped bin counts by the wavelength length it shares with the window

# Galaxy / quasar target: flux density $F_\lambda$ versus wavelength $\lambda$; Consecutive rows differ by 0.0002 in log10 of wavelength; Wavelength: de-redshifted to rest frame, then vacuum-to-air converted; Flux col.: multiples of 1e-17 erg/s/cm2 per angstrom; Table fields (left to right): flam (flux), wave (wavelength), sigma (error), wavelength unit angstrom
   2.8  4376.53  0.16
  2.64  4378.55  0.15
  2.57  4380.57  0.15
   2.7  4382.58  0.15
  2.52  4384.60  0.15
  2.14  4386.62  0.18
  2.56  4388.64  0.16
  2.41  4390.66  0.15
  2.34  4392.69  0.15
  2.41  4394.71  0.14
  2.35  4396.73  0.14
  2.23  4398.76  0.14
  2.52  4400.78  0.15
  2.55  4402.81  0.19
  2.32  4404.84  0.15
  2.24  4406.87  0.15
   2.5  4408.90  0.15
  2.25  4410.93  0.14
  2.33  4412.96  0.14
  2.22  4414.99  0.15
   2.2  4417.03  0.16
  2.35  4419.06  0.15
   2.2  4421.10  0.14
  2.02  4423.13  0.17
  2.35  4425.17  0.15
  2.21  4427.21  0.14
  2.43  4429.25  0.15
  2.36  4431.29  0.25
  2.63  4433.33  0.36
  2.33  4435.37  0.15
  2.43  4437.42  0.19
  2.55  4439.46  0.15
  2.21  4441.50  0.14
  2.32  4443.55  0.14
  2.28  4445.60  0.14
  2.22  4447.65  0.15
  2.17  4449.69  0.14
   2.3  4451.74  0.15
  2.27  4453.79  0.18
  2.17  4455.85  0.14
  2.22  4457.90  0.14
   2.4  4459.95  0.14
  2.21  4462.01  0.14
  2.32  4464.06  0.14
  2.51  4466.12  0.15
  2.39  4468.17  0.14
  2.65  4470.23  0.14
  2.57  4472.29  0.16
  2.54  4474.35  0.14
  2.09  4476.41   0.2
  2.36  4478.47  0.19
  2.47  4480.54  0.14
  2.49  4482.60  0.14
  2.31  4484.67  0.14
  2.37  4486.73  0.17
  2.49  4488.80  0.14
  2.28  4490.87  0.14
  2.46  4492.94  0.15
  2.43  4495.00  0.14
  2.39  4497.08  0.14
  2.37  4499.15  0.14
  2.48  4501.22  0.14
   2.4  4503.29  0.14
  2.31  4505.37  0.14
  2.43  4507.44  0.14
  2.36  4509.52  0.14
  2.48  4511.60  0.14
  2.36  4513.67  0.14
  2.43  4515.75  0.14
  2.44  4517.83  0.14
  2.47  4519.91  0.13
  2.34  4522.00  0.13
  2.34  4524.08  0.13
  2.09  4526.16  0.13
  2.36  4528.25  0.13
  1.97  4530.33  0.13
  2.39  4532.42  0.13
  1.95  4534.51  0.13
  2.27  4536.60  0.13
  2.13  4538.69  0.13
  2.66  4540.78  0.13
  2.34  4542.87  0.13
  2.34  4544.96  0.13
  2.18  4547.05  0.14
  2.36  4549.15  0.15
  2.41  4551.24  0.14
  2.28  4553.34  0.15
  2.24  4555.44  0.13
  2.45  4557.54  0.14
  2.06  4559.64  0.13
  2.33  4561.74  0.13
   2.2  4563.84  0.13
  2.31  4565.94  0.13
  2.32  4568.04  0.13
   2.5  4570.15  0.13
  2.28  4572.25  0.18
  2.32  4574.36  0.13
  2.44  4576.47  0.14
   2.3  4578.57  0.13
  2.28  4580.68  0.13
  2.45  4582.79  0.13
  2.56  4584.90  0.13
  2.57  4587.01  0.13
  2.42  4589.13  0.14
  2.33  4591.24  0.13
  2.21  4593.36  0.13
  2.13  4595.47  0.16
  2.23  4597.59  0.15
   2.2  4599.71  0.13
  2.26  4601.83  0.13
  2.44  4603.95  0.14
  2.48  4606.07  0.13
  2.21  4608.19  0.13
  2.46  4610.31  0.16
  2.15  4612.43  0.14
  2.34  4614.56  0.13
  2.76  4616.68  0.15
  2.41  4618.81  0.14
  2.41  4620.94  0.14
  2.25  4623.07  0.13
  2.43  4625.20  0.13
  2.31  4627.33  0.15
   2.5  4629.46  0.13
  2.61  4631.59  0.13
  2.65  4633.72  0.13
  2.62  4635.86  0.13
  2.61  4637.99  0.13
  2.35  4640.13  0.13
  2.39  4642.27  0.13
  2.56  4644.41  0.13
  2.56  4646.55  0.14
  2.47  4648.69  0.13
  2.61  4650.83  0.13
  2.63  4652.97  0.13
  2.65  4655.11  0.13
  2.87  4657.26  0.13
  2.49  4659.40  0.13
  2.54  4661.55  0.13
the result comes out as 0.77 angstrom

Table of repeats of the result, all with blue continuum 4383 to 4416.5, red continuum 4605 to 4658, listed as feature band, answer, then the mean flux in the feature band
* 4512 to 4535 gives 1.3 angstrom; 2.3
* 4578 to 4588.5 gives 0.1 angstrom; 2.44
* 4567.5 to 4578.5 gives 0.4 angstrom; 2.37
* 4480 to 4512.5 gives 0.2 angstrom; 2.41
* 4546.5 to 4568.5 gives 1.5 angstrom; 2.29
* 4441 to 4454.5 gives 0.8 angstrom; 2.25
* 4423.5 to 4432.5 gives 0.2 angstrom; 2.32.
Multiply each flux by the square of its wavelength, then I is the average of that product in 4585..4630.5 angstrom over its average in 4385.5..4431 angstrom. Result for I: 1.11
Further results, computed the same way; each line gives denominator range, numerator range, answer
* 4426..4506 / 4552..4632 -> 1.05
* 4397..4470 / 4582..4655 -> 1.14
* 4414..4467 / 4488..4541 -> 1.05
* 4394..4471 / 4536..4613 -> 1.06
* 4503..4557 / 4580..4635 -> 1.07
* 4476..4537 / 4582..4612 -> 1.04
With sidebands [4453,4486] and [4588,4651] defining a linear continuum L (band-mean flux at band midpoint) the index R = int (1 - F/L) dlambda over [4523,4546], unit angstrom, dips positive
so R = 1.3 angstrom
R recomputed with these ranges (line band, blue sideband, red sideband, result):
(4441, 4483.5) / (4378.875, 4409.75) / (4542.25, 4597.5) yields 0.84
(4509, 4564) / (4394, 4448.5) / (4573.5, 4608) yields 0.88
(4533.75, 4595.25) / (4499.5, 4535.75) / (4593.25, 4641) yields 0.91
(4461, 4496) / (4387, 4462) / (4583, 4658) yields -0.74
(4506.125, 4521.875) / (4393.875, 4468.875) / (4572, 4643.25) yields -0.41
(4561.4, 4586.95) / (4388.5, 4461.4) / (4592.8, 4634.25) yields -0.05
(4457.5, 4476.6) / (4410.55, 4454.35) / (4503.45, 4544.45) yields -0.81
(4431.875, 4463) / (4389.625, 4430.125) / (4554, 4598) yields 0.12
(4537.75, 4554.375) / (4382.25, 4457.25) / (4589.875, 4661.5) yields 0.44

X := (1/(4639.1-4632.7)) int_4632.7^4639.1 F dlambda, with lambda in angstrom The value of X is 2.62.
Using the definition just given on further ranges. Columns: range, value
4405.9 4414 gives 2.33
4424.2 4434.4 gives 2.4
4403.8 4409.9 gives 2.35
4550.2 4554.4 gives 2.34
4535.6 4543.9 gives 2.35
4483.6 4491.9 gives 2.36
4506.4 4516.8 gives 2.41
